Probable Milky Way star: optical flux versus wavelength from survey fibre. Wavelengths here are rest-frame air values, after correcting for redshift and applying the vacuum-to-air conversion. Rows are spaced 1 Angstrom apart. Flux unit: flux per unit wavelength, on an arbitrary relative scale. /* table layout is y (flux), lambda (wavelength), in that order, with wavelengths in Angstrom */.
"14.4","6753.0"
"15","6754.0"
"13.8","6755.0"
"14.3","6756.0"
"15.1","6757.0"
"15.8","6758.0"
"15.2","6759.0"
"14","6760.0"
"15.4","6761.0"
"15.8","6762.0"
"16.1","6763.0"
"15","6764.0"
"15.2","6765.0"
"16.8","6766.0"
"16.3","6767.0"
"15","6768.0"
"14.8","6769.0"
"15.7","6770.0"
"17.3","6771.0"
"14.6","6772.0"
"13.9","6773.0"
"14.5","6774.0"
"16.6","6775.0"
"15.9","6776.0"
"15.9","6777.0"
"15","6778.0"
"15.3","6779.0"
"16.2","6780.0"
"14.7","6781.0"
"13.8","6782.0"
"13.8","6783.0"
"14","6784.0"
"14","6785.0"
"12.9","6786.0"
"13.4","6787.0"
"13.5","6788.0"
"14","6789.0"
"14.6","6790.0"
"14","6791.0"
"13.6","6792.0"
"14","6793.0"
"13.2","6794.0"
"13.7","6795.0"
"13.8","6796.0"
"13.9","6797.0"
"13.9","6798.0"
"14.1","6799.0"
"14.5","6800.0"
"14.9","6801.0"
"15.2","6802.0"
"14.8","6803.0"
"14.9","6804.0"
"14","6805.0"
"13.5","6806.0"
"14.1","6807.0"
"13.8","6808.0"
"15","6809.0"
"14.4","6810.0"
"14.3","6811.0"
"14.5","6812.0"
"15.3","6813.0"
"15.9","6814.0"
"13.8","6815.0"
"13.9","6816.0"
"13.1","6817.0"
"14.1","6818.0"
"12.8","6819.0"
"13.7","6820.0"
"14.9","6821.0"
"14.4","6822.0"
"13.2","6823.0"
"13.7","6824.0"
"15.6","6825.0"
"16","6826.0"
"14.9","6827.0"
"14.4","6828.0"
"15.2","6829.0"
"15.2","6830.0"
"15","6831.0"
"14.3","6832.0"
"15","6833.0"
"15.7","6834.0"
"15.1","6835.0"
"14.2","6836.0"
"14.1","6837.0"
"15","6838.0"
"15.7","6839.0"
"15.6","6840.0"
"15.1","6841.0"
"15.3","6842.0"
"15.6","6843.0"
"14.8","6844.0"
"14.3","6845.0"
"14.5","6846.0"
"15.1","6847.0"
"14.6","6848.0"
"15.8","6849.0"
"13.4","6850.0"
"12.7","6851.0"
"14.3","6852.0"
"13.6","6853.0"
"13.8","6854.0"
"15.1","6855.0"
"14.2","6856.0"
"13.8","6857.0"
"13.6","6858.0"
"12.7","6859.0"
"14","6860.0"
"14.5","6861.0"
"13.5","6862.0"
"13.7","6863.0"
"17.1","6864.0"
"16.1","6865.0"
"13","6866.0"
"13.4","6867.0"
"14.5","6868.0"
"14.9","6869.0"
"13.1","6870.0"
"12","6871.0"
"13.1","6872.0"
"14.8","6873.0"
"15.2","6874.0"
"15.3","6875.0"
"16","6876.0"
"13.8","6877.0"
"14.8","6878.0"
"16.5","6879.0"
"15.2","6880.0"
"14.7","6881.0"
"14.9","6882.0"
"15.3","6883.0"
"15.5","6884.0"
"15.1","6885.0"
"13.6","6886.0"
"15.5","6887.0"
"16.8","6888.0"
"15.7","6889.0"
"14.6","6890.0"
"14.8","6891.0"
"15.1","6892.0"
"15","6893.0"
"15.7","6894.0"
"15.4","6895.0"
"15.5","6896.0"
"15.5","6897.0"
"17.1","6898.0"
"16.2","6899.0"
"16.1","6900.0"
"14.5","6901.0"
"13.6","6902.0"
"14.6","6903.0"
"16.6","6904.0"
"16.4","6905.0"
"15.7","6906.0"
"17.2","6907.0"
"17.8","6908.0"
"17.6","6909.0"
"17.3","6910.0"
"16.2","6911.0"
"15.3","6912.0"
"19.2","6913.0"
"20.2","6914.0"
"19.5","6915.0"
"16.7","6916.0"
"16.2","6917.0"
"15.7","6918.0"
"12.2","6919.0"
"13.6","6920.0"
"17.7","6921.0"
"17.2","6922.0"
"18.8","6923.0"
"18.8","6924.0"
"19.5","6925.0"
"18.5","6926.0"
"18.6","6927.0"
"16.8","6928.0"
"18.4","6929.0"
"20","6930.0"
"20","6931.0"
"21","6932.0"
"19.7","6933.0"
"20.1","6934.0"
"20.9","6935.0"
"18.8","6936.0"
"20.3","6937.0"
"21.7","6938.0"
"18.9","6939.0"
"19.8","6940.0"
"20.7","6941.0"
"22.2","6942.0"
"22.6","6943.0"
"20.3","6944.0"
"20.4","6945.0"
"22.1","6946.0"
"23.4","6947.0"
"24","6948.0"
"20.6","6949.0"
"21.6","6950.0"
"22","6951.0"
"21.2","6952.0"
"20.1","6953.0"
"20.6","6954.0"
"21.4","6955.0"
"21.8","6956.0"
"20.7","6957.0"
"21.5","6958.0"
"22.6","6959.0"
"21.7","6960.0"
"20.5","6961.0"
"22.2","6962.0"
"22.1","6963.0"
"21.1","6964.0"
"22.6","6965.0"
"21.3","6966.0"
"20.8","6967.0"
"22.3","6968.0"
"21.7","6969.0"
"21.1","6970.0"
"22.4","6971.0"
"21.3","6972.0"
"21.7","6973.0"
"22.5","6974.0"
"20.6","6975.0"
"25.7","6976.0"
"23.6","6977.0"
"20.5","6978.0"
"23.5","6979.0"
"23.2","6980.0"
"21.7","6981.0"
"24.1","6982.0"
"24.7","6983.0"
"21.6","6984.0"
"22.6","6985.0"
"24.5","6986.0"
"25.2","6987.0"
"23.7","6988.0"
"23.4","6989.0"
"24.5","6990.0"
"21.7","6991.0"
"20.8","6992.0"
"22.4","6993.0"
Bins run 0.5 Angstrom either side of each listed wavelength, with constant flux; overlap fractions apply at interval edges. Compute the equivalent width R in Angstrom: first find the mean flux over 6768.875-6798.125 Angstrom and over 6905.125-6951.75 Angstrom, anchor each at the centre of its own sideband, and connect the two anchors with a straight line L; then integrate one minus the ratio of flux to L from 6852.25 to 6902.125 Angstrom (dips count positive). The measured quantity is 7.6 Angstrom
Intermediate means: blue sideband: 14.5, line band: 14.8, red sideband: 19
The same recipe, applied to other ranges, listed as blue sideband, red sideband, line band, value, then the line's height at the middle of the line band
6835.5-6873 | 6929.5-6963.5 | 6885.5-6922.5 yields 4.0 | 18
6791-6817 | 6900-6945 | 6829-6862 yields 2.2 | 15.6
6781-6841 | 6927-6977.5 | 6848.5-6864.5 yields 2.4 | 16.6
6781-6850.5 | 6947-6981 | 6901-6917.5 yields 2.0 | 19.1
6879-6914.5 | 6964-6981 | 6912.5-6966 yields -1.6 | 19.4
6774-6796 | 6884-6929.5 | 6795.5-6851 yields 1.6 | 15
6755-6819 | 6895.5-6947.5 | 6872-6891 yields 2.2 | 17.1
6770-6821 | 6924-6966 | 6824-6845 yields 1.3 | 16.1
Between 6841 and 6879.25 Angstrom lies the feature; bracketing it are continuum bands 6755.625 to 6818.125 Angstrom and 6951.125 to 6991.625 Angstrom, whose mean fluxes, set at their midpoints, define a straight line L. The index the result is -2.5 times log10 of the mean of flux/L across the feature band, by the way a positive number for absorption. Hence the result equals 0.22 mag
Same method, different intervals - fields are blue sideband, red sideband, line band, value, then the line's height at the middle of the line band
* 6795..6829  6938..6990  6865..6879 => 0.21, 17.4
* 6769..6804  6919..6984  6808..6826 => 0.10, 15.7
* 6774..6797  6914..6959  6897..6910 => 0.15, 18.6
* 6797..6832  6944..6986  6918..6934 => 0.11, 20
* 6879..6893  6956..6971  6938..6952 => -0.07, 20.1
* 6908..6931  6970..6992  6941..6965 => -0.06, 20.4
